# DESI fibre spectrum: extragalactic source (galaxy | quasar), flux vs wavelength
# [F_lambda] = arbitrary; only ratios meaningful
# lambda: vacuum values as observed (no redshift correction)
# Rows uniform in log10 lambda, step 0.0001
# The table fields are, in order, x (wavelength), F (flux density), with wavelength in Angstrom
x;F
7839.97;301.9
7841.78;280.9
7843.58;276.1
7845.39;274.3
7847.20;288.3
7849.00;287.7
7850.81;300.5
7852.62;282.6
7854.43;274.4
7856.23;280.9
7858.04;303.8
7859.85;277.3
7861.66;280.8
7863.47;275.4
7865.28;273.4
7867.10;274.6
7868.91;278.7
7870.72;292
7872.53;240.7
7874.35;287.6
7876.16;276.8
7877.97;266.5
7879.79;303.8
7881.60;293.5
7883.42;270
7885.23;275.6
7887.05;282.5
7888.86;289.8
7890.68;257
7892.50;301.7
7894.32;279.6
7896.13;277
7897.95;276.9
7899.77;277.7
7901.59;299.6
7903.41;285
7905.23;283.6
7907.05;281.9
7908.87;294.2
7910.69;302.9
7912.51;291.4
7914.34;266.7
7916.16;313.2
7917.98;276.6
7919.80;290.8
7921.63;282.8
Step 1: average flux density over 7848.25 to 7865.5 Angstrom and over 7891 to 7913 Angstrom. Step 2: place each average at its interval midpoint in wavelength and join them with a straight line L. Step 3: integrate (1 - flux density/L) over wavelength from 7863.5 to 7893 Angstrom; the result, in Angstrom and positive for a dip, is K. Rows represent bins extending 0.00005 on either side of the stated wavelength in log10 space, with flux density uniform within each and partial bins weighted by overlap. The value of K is 0.7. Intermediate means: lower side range 284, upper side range 287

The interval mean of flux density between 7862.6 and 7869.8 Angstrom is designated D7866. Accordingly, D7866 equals 275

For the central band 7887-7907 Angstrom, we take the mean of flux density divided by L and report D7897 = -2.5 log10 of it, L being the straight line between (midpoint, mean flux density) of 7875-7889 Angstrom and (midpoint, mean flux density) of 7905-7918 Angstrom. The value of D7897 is 0.01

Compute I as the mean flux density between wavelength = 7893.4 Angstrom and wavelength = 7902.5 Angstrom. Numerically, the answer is 282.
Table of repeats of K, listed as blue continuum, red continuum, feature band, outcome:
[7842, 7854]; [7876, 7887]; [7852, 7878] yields 0.4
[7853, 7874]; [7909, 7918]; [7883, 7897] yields 0.3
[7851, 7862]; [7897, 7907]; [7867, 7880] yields 0.4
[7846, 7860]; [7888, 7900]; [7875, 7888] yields 0.0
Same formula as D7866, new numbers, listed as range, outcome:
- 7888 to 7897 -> 281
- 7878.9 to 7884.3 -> 289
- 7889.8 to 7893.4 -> 279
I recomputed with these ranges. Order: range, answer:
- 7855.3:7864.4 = 284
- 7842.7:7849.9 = 282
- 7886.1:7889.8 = 286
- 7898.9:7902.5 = 289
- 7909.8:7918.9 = 290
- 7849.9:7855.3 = 286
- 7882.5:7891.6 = 275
